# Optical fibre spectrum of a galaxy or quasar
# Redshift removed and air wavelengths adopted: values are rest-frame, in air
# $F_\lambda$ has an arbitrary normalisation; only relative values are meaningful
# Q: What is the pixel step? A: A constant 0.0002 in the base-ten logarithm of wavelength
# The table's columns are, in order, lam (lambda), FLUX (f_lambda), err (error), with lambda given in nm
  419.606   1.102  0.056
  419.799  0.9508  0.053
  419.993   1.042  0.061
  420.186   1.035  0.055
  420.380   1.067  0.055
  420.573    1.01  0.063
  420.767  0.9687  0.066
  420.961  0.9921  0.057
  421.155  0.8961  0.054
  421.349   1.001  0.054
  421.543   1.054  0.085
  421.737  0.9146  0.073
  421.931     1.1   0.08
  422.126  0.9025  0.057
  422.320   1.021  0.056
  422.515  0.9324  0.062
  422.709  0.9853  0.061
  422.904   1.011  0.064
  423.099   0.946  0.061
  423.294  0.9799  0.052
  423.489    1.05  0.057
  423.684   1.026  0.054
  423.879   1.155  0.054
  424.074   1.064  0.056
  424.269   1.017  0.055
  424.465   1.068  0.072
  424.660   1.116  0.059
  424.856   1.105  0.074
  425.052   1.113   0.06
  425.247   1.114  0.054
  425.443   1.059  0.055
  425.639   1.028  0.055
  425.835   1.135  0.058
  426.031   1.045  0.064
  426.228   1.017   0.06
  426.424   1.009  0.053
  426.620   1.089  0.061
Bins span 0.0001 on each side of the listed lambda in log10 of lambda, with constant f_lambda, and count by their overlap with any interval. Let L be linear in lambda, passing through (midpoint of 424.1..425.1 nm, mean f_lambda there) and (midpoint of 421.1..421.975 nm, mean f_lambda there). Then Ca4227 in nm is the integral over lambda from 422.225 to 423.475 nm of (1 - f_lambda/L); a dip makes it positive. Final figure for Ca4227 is 0.06 nm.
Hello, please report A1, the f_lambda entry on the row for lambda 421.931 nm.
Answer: 1.1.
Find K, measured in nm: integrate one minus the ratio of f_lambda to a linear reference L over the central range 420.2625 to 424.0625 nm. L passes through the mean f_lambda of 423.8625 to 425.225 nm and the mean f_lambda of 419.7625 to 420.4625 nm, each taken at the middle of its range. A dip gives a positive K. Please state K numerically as 0.19 nm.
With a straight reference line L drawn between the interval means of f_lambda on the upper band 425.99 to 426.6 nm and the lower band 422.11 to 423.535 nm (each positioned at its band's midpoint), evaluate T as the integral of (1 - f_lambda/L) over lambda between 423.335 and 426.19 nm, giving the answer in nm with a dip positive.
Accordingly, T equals -0.19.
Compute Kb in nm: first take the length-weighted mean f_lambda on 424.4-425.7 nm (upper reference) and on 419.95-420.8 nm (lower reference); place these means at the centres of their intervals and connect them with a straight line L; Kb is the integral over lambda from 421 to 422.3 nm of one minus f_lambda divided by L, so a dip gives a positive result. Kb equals 0.08 nm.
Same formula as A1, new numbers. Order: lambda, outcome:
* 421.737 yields 0.9146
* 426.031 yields 1.045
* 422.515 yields 0.9324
